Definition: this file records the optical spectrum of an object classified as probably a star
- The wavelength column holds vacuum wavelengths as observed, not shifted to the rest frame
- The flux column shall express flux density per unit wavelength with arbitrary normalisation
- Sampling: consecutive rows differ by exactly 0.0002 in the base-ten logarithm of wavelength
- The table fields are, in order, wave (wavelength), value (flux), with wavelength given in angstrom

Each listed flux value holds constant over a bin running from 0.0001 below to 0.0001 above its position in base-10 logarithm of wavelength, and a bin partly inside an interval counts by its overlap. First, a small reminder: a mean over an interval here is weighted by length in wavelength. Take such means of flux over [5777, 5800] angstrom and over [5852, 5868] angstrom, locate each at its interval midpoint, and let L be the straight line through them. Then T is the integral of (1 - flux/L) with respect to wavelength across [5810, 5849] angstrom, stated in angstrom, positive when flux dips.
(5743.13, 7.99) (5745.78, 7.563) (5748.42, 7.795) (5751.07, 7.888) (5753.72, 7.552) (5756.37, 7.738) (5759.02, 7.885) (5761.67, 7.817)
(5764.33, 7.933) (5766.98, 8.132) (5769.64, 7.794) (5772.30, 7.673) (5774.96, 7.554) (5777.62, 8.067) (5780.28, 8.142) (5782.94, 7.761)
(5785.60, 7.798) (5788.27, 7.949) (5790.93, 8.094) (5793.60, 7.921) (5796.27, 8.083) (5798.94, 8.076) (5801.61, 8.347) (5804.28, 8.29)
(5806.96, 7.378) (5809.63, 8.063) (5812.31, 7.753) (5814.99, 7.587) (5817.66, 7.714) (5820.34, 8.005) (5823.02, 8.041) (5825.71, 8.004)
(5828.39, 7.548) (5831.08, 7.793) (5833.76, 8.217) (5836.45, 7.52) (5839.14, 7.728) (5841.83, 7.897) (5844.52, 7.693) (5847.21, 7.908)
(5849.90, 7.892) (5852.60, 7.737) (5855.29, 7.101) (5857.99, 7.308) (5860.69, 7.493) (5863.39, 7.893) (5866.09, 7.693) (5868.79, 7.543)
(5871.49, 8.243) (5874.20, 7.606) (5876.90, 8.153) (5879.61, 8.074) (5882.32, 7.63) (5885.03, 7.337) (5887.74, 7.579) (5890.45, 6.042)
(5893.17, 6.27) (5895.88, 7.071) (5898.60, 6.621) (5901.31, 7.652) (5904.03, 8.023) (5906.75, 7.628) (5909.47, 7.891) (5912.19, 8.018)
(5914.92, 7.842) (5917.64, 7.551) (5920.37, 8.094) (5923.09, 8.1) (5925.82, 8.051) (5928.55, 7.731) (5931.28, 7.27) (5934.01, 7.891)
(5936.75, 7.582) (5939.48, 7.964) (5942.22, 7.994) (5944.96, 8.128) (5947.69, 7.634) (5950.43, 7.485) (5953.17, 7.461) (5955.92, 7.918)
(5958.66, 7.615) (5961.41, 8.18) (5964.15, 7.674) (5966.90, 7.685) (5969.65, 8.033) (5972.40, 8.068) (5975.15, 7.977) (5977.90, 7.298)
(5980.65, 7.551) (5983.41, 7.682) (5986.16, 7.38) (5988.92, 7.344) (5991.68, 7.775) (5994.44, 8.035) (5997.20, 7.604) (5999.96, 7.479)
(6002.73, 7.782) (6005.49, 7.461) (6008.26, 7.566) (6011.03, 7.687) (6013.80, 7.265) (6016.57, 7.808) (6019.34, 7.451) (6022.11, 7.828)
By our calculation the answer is -0.5 angstrom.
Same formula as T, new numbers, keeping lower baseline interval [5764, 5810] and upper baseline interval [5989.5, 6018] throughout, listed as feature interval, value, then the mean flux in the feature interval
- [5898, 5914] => 0.2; 7.69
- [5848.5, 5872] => 0.6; 7.64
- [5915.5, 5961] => -0.3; 7.79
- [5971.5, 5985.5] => 0.0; 7.69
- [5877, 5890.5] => 0.5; 7.53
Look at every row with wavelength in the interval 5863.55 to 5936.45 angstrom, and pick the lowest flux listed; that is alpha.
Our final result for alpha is 6.042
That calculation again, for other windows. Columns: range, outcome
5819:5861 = 7.101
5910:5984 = 7.27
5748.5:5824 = 7.378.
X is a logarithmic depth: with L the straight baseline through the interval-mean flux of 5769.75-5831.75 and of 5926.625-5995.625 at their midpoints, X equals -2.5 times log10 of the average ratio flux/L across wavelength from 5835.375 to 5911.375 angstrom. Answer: 0.039 mag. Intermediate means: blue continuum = 7.9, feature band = 7.55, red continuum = 7.74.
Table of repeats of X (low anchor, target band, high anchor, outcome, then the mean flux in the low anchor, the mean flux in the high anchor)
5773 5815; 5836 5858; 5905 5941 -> 0.03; 7.94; 7.82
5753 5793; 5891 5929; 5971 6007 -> 0.02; 7.87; 7.65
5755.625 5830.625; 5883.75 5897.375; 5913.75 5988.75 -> 0.14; 7.9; 7.77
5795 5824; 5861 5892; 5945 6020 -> 0.03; 7.94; 7.67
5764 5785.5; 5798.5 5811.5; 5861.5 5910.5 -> -0.03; 7.88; 7.49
